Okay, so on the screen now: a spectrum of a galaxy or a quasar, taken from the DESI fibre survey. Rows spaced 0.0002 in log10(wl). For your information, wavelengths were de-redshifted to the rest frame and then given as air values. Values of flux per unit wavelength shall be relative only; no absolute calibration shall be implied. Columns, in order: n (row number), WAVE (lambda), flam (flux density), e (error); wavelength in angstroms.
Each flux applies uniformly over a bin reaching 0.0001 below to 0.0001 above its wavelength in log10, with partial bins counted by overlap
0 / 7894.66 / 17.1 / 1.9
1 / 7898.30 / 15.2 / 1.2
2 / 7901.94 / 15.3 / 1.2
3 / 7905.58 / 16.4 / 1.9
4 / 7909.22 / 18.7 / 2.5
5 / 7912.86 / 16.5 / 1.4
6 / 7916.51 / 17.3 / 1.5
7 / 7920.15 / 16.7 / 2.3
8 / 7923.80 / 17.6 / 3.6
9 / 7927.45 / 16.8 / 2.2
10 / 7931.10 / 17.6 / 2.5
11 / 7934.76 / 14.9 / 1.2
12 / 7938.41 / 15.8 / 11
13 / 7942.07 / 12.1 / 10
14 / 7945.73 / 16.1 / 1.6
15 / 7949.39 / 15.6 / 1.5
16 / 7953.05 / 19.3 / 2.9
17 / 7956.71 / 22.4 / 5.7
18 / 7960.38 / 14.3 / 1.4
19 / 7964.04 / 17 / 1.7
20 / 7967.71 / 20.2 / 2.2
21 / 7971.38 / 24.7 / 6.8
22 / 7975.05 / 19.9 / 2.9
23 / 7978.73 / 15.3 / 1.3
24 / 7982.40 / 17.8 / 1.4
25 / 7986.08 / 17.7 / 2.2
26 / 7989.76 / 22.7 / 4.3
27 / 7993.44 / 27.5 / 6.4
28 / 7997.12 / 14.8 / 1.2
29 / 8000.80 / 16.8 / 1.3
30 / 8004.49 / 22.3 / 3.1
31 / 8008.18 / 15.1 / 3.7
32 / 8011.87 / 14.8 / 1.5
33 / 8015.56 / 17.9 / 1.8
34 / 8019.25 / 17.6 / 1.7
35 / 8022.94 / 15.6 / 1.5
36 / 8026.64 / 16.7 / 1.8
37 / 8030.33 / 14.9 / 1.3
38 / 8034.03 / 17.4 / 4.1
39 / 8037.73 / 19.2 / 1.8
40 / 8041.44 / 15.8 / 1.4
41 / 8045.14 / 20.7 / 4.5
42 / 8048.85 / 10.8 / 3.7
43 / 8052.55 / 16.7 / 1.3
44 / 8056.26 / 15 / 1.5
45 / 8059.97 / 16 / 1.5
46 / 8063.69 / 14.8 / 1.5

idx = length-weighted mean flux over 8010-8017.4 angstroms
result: 16.3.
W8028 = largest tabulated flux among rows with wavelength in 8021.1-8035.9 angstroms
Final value 17.4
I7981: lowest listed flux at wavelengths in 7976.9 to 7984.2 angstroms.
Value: 15.3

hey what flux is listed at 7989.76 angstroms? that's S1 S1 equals 22.7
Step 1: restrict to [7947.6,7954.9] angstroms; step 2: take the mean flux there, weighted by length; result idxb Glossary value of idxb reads 17.5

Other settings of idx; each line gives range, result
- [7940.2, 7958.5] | 17.1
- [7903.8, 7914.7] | 17.2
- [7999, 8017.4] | 17.4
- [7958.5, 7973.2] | 19.1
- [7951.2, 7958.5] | 20.8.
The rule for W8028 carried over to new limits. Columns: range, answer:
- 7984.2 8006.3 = 27.5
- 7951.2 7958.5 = 22.4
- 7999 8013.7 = 22.3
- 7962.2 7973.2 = 24.7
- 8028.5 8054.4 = 20.7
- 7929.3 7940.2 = 17.6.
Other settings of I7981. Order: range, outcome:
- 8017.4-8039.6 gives 14.9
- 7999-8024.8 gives 14.8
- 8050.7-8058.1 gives 15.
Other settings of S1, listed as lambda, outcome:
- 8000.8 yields 16.8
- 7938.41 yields 15.8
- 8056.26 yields 15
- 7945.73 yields 16.1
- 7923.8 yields 17.6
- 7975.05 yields 19.9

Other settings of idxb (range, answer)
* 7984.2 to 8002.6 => 19.9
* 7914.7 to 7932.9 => 17.2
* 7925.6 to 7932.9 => 17.2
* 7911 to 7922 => 16.8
